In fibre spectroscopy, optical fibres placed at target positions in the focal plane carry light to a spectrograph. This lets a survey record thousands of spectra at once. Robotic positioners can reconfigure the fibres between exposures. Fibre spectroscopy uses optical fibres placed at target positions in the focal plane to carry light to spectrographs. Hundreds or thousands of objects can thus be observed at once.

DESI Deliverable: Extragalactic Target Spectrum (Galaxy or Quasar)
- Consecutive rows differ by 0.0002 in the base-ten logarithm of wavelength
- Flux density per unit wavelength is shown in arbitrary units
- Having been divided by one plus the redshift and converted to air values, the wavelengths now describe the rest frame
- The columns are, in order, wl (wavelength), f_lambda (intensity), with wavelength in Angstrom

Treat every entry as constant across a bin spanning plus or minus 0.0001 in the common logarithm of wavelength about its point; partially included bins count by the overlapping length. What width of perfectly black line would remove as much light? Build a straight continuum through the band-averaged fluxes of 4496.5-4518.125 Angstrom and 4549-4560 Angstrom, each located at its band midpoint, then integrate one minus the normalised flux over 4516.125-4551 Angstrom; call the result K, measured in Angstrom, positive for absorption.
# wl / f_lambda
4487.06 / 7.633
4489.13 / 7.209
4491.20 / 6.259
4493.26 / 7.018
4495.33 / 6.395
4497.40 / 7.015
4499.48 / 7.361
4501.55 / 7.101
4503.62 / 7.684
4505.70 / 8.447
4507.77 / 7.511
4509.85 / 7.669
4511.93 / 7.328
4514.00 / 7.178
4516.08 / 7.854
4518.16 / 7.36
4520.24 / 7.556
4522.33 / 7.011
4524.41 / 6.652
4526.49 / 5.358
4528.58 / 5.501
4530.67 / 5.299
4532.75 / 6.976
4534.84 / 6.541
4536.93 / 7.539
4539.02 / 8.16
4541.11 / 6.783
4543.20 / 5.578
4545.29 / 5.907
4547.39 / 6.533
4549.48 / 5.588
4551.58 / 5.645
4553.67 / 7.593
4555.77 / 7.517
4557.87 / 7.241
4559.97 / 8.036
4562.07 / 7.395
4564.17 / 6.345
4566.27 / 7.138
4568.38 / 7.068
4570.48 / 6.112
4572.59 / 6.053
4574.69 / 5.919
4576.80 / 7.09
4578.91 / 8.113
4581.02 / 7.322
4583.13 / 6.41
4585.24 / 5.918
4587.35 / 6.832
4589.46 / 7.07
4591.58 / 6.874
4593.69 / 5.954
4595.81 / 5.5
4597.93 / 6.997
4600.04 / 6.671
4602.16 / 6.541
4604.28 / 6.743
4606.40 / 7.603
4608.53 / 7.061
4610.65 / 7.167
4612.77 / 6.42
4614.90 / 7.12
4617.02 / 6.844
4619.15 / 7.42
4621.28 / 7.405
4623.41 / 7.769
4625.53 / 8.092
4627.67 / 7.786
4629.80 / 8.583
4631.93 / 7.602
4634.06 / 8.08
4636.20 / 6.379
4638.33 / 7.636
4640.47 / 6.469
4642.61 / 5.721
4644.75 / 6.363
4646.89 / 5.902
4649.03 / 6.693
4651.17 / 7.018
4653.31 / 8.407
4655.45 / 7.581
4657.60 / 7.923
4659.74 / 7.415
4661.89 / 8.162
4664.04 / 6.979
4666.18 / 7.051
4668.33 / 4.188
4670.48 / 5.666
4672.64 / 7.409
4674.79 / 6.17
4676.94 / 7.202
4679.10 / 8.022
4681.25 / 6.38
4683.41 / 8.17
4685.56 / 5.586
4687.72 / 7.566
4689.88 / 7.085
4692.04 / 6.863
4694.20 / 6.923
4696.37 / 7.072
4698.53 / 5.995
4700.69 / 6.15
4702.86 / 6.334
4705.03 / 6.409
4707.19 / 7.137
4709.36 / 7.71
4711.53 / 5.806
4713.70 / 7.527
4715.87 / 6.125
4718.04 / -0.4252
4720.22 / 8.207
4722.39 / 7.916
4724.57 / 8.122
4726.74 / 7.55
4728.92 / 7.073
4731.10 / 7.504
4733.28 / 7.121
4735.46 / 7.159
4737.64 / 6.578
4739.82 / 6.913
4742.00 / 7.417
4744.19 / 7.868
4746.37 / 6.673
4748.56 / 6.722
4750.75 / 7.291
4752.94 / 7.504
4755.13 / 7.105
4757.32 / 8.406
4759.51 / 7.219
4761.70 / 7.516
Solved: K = 3.1 Angstrom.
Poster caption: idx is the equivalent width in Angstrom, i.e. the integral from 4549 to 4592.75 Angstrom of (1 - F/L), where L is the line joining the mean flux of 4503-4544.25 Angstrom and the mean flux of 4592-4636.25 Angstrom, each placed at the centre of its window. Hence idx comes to 1.45 Angstrom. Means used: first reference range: 6.99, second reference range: 7.15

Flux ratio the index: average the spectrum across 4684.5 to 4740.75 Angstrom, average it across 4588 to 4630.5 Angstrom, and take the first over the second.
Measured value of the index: 0.95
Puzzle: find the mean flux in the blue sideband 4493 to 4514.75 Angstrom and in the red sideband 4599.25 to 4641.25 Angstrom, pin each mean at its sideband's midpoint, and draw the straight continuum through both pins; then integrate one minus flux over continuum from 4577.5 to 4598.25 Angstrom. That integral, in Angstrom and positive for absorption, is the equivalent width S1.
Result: 1.7 Angstrom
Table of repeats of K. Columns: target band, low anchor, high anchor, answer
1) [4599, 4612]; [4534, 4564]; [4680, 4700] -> -0.2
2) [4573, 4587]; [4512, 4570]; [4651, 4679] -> 0.2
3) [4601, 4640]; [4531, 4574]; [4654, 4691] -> -2.5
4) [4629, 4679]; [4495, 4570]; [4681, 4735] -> -1.5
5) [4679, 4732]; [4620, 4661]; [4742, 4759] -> 4.4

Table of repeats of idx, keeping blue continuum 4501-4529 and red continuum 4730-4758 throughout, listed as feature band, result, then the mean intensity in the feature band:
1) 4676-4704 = 1.4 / 6.87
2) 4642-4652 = 1.2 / 6.35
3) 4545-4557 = 1.1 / 6.51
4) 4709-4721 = 2.6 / 5.65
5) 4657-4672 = 1.0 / 6.75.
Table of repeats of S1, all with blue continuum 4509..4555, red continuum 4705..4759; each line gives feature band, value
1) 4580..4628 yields -0.9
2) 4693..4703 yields 0.6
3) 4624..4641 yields -2.0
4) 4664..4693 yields 0.7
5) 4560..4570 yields -0.4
